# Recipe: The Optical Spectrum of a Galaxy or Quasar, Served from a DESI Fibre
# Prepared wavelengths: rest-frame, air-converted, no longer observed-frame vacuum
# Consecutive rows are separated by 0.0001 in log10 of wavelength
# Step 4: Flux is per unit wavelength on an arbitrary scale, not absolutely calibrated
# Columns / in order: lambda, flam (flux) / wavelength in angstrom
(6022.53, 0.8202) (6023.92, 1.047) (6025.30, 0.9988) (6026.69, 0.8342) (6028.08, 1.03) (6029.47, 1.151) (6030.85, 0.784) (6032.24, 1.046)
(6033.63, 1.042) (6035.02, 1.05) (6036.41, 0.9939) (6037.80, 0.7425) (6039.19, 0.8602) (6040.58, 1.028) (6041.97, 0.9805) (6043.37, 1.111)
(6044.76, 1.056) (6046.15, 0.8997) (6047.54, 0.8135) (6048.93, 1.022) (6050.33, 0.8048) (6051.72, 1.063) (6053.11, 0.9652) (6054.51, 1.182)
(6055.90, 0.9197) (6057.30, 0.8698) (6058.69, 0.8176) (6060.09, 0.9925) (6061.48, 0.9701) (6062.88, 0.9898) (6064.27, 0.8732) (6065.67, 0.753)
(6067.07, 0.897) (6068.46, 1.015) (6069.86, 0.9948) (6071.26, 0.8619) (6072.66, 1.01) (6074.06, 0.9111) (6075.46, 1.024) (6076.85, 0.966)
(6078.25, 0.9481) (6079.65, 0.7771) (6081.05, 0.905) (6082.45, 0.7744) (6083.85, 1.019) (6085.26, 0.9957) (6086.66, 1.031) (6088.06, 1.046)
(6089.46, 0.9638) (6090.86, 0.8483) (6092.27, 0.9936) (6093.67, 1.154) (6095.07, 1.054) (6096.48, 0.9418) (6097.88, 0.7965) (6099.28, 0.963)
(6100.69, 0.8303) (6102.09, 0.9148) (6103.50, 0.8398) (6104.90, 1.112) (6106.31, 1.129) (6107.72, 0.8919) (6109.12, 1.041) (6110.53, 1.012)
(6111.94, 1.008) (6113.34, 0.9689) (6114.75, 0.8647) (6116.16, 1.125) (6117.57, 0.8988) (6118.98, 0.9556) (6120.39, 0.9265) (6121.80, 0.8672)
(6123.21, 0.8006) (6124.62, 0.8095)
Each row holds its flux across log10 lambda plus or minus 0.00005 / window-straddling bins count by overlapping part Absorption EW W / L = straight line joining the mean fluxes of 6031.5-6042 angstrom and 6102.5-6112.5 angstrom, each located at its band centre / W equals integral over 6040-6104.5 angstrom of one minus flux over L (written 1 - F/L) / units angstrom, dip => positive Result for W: 2.3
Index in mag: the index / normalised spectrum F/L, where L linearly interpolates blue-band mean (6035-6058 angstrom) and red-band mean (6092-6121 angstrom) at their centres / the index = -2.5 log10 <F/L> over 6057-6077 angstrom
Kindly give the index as 0.04 mag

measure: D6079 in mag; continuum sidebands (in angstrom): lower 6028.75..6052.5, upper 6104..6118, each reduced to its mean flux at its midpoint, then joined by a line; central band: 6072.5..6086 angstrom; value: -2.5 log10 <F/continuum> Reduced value 0.07 mag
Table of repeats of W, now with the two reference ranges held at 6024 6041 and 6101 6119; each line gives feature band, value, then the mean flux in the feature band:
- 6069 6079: 0.14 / 0.959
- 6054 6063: 0.13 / 0.957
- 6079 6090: 0.40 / 0.939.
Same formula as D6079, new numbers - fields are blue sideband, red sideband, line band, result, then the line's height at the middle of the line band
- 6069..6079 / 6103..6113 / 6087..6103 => 0.04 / 0.989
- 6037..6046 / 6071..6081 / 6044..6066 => 0.01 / 0.948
